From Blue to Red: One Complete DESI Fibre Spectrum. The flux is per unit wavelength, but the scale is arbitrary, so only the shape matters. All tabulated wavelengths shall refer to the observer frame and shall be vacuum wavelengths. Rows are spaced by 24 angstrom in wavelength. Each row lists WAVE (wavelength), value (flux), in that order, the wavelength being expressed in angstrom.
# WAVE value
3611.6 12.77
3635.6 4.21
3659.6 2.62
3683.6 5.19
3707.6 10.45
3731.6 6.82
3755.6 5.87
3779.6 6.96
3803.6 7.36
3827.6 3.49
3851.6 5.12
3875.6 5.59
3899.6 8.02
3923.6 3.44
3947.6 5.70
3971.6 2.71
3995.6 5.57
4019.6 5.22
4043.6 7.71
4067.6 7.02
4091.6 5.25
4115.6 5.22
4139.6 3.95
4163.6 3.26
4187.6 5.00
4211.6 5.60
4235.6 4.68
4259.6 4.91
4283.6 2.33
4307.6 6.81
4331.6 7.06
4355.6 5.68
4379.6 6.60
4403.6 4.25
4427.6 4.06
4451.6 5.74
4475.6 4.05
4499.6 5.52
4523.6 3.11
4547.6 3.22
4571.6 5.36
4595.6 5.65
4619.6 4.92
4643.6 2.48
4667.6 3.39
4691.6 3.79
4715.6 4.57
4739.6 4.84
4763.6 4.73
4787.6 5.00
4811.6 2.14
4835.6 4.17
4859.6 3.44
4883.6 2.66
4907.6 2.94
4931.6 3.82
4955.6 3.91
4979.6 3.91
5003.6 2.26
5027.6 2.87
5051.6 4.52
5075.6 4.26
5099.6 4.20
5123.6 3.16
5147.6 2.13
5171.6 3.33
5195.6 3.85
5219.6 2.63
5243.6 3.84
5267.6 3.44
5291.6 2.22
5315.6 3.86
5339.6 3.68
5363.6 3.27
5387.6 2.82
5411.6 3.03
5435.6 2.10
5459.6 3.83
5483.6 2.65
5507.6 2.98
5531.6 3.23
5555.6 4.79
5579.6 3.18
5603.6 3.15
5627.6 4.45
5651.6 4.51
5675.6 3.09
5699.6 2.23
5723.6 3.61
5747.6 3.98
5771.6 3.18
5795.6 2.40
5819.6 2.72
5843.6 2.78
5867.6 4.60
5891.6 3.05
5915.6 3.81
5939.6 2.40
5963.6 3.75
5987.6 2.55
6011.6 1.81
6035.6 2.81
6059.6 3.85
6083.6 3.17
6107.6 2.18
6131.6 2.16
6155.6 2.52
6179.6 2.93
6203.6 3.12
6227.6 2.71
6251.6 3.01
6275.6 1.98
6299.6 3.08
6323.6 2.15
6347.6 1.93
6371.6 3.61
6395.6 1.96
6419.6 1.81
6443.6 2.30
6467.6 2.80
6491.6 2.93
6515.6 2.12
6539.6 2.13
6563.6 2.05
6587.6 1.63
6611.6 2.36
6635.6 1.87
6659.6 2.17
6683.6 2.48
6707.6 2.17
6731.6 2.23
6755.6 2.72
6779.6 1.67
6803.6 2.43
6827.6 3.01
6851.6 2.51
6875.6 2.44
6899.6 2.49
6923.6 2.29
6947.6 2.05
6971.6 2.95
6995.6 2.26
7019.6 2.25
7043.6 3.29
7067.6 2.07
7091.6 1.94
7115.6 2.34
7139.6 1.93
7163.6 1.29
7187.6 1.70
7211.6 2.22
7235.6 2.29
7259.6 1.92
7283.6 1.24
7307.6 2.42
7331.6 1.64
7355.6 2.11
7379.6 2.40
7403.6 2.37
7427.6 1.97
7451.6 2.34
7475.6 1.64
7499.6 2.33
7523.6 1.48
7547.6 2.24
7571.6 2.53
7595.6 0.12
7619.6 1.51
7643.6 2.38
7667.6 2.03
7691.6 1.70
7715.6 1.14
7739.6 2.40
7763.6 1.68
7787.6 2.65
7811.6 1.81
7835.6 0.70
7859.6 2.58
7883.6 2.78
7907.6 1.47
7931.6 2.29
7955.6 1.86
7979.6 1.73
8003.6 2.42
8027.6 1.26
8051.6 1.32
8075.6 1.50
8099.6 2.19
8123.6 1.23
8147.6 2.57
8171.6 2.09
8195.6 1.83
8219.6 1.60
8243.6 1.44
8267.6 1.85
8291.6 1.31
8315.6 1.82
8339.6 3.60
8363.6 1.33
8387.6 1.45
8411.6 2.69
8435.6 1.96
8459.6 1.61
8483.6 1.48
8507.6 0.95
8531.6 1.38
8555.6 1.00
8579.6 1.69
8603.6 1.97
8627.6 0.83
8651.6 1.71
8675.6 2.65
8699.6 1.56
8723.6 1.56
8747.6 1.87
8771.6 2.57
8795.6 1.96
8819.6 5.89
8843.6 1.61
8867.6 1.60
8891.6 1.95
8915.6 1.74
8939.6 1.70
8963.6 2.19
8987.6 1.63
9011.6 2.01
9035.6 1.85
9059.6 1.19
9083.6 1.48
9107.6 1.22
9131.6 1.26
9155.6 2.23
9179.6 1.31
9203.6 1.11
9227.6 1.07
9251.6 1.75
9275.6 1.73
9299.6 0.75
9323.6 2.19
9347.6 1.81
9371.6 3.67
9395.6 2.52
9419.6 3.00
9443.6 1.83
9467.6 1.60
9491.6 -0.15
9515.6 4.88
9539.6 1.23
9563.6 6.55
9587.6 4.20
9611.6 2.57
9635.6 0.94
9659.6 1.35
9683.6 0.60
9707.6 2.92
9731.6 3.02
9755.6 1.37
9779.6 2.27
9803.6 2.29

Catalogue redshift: 1.567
